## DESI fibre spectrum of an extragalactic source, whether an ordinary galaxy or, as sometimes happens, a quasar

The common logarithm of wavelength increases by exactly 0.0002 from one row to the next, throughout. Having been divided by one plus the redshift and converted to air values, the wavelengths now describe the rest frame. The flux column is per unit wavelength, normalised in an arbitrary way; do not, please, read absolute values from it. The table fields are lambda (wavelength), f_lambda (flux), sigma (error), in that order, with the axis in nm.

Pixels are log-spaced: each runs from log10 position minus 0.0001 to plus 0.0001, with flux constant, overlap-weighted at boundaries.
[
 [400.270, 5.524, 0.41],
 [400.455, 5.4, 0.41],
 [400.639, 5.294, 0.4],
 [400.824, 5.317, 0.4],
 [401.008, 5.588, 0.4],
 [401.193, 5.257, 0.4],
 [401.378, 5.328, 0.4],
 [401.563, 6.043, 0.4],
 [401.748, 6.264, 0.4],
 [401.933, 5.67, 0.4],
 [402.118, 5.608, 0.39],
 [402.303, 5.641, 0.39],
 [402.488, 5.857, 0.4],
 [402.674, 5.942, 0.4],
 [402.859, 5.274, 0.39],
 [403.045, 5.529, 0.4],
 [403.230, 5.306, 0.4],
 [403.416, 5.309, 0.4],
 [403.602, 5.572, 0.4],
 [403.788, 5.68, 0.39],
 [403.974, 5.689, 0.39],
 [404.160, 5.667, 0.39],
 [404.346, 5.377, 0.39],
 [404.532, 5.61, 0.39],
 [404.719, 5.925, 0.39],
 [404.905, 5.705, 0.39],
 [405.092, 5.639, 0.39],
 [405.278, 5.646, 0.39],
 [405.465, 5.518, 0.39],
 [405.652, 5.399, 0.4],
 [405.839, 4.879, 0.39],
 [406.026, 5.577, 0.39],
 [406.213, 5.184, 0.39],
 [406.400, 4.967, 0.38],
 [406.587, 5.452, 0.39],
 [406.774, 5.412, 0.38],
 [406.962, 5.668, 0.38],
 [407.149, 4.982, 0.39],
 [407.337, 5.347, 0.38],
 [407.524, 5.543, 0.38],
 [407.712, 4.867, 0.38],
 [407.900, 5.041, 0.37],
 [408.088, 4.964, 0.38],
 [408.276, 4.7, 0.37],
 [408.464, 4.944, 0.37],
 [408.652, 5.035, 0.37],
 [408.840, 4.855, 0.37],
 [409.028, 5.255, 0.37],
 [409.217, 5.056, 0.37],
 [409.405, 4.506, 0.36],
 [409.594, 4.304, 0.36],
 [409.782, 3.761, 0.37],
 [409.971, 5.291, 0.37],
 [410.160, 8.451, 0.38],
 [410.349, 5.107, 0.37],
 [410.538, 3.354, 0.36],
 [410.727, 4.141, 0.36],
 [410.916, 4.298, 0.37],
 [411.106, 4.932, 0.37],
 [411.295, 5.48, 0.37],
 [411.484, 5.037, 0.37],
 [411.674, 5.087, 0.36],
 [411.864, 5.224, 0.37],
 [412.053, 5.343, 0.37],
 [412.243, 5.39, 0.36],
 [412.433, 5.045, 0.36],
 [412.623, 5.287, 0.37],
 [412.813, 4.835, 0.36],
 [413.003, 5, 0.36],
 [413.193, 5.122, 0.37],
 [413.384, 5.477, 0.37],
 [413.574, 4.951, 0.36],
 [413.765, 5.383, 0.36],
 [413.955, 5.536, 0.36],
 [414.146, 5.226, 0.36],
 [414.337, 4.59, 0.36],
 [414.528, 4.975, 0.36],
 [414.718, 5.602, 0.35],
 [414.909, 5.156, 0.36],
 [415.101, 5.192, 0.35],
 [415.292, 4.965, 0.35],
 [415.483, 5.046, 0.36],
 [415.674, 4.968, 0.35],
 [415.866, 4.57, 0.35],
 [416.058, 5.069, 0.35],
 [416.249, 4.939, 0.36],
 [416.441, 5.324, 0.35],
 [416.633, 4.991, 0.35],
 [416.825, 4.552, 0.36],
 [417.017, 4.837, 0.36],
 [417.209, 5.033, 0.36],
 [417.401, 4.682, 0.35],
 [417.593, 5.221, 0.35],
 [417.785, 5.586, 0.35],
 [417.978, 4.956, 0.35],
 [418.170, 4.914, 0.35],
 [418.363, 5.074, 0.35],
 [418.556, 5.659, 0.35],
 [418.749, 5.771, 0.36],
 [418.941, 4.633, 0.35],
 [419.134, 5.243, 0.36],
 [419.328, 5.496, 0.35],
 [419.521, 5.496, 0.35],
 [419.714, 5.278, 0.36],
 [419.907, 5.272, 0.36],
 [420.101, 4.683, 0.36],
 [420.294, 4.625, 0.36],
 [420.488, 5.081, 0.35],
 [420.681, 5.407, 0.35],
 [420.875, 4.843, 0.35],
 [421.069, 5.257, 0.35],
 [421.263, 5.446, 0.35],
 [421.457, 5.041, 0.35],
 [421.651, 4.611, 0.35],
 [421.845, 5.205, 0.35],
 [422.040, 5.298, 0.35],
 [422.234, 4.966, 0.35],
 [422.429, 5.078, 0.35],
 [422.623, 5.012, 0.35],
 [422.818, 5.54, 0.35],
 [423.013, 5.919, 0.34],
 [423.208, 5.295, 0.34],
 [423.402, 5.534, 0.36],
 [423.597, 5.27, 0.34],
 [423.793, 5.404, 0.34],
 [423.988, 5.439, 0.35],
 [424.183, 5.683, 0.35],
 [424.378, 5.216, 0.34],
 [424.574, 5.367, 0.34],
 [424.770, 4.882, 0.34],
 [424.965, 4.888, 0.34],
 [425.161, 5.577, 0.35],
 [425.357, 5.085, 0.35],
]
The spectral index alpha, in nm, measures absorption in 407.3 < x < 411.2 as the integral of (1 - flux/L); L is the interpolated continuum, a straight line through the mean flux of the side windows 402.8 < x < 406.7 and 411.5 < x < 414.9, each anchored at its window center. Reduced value 0.280 nm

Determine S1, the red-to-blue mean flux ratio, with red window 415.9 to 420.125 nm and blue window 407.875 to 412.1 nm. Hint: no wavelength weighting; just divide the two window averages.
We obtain 1.0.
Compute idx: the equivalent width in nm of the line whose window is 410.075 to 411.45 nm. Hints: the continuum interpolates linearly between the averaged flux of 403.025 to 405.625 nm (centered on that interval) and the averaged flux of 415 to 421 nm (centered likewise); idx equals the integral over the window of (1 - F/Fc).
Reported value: 0.07 nm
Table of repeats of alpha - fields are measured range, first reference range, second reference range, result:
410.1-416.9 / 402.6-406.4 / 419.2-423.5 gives 0.33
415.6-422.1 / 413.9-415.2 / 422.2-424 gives 0.21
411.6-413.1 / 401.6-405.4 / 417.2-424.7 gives 0.08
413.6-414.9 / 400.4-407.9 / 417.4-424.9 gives 0.03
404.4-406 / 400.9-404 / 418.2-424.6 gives 0.01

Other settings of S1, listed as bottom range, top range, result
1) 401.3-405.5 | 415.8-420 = 0.91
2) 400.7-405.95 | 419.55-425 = 0.93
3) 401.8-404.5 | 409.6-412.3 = 0.90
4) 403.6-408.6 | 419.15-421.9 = 0.96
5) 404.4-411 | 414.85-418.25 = 0.97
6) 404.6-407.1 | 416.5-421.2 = 0.94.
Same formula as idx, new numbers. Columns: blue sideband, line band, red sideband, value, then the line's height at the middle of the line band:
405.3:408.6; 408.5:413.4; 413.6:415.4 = 0.16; 5.19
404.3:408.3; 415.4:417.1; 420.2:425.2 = 0.11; 5.27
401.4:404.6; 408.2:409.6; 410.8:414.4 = 0.12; 5.32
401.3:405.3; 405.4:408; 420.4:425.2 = 0.14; 5.58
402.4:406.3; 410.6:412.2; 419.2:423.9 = 0.14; 5.4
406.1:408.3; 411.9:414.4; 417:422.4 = -0.01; 5.17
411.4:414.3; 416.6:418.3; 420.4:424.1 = 0.08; 5.21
